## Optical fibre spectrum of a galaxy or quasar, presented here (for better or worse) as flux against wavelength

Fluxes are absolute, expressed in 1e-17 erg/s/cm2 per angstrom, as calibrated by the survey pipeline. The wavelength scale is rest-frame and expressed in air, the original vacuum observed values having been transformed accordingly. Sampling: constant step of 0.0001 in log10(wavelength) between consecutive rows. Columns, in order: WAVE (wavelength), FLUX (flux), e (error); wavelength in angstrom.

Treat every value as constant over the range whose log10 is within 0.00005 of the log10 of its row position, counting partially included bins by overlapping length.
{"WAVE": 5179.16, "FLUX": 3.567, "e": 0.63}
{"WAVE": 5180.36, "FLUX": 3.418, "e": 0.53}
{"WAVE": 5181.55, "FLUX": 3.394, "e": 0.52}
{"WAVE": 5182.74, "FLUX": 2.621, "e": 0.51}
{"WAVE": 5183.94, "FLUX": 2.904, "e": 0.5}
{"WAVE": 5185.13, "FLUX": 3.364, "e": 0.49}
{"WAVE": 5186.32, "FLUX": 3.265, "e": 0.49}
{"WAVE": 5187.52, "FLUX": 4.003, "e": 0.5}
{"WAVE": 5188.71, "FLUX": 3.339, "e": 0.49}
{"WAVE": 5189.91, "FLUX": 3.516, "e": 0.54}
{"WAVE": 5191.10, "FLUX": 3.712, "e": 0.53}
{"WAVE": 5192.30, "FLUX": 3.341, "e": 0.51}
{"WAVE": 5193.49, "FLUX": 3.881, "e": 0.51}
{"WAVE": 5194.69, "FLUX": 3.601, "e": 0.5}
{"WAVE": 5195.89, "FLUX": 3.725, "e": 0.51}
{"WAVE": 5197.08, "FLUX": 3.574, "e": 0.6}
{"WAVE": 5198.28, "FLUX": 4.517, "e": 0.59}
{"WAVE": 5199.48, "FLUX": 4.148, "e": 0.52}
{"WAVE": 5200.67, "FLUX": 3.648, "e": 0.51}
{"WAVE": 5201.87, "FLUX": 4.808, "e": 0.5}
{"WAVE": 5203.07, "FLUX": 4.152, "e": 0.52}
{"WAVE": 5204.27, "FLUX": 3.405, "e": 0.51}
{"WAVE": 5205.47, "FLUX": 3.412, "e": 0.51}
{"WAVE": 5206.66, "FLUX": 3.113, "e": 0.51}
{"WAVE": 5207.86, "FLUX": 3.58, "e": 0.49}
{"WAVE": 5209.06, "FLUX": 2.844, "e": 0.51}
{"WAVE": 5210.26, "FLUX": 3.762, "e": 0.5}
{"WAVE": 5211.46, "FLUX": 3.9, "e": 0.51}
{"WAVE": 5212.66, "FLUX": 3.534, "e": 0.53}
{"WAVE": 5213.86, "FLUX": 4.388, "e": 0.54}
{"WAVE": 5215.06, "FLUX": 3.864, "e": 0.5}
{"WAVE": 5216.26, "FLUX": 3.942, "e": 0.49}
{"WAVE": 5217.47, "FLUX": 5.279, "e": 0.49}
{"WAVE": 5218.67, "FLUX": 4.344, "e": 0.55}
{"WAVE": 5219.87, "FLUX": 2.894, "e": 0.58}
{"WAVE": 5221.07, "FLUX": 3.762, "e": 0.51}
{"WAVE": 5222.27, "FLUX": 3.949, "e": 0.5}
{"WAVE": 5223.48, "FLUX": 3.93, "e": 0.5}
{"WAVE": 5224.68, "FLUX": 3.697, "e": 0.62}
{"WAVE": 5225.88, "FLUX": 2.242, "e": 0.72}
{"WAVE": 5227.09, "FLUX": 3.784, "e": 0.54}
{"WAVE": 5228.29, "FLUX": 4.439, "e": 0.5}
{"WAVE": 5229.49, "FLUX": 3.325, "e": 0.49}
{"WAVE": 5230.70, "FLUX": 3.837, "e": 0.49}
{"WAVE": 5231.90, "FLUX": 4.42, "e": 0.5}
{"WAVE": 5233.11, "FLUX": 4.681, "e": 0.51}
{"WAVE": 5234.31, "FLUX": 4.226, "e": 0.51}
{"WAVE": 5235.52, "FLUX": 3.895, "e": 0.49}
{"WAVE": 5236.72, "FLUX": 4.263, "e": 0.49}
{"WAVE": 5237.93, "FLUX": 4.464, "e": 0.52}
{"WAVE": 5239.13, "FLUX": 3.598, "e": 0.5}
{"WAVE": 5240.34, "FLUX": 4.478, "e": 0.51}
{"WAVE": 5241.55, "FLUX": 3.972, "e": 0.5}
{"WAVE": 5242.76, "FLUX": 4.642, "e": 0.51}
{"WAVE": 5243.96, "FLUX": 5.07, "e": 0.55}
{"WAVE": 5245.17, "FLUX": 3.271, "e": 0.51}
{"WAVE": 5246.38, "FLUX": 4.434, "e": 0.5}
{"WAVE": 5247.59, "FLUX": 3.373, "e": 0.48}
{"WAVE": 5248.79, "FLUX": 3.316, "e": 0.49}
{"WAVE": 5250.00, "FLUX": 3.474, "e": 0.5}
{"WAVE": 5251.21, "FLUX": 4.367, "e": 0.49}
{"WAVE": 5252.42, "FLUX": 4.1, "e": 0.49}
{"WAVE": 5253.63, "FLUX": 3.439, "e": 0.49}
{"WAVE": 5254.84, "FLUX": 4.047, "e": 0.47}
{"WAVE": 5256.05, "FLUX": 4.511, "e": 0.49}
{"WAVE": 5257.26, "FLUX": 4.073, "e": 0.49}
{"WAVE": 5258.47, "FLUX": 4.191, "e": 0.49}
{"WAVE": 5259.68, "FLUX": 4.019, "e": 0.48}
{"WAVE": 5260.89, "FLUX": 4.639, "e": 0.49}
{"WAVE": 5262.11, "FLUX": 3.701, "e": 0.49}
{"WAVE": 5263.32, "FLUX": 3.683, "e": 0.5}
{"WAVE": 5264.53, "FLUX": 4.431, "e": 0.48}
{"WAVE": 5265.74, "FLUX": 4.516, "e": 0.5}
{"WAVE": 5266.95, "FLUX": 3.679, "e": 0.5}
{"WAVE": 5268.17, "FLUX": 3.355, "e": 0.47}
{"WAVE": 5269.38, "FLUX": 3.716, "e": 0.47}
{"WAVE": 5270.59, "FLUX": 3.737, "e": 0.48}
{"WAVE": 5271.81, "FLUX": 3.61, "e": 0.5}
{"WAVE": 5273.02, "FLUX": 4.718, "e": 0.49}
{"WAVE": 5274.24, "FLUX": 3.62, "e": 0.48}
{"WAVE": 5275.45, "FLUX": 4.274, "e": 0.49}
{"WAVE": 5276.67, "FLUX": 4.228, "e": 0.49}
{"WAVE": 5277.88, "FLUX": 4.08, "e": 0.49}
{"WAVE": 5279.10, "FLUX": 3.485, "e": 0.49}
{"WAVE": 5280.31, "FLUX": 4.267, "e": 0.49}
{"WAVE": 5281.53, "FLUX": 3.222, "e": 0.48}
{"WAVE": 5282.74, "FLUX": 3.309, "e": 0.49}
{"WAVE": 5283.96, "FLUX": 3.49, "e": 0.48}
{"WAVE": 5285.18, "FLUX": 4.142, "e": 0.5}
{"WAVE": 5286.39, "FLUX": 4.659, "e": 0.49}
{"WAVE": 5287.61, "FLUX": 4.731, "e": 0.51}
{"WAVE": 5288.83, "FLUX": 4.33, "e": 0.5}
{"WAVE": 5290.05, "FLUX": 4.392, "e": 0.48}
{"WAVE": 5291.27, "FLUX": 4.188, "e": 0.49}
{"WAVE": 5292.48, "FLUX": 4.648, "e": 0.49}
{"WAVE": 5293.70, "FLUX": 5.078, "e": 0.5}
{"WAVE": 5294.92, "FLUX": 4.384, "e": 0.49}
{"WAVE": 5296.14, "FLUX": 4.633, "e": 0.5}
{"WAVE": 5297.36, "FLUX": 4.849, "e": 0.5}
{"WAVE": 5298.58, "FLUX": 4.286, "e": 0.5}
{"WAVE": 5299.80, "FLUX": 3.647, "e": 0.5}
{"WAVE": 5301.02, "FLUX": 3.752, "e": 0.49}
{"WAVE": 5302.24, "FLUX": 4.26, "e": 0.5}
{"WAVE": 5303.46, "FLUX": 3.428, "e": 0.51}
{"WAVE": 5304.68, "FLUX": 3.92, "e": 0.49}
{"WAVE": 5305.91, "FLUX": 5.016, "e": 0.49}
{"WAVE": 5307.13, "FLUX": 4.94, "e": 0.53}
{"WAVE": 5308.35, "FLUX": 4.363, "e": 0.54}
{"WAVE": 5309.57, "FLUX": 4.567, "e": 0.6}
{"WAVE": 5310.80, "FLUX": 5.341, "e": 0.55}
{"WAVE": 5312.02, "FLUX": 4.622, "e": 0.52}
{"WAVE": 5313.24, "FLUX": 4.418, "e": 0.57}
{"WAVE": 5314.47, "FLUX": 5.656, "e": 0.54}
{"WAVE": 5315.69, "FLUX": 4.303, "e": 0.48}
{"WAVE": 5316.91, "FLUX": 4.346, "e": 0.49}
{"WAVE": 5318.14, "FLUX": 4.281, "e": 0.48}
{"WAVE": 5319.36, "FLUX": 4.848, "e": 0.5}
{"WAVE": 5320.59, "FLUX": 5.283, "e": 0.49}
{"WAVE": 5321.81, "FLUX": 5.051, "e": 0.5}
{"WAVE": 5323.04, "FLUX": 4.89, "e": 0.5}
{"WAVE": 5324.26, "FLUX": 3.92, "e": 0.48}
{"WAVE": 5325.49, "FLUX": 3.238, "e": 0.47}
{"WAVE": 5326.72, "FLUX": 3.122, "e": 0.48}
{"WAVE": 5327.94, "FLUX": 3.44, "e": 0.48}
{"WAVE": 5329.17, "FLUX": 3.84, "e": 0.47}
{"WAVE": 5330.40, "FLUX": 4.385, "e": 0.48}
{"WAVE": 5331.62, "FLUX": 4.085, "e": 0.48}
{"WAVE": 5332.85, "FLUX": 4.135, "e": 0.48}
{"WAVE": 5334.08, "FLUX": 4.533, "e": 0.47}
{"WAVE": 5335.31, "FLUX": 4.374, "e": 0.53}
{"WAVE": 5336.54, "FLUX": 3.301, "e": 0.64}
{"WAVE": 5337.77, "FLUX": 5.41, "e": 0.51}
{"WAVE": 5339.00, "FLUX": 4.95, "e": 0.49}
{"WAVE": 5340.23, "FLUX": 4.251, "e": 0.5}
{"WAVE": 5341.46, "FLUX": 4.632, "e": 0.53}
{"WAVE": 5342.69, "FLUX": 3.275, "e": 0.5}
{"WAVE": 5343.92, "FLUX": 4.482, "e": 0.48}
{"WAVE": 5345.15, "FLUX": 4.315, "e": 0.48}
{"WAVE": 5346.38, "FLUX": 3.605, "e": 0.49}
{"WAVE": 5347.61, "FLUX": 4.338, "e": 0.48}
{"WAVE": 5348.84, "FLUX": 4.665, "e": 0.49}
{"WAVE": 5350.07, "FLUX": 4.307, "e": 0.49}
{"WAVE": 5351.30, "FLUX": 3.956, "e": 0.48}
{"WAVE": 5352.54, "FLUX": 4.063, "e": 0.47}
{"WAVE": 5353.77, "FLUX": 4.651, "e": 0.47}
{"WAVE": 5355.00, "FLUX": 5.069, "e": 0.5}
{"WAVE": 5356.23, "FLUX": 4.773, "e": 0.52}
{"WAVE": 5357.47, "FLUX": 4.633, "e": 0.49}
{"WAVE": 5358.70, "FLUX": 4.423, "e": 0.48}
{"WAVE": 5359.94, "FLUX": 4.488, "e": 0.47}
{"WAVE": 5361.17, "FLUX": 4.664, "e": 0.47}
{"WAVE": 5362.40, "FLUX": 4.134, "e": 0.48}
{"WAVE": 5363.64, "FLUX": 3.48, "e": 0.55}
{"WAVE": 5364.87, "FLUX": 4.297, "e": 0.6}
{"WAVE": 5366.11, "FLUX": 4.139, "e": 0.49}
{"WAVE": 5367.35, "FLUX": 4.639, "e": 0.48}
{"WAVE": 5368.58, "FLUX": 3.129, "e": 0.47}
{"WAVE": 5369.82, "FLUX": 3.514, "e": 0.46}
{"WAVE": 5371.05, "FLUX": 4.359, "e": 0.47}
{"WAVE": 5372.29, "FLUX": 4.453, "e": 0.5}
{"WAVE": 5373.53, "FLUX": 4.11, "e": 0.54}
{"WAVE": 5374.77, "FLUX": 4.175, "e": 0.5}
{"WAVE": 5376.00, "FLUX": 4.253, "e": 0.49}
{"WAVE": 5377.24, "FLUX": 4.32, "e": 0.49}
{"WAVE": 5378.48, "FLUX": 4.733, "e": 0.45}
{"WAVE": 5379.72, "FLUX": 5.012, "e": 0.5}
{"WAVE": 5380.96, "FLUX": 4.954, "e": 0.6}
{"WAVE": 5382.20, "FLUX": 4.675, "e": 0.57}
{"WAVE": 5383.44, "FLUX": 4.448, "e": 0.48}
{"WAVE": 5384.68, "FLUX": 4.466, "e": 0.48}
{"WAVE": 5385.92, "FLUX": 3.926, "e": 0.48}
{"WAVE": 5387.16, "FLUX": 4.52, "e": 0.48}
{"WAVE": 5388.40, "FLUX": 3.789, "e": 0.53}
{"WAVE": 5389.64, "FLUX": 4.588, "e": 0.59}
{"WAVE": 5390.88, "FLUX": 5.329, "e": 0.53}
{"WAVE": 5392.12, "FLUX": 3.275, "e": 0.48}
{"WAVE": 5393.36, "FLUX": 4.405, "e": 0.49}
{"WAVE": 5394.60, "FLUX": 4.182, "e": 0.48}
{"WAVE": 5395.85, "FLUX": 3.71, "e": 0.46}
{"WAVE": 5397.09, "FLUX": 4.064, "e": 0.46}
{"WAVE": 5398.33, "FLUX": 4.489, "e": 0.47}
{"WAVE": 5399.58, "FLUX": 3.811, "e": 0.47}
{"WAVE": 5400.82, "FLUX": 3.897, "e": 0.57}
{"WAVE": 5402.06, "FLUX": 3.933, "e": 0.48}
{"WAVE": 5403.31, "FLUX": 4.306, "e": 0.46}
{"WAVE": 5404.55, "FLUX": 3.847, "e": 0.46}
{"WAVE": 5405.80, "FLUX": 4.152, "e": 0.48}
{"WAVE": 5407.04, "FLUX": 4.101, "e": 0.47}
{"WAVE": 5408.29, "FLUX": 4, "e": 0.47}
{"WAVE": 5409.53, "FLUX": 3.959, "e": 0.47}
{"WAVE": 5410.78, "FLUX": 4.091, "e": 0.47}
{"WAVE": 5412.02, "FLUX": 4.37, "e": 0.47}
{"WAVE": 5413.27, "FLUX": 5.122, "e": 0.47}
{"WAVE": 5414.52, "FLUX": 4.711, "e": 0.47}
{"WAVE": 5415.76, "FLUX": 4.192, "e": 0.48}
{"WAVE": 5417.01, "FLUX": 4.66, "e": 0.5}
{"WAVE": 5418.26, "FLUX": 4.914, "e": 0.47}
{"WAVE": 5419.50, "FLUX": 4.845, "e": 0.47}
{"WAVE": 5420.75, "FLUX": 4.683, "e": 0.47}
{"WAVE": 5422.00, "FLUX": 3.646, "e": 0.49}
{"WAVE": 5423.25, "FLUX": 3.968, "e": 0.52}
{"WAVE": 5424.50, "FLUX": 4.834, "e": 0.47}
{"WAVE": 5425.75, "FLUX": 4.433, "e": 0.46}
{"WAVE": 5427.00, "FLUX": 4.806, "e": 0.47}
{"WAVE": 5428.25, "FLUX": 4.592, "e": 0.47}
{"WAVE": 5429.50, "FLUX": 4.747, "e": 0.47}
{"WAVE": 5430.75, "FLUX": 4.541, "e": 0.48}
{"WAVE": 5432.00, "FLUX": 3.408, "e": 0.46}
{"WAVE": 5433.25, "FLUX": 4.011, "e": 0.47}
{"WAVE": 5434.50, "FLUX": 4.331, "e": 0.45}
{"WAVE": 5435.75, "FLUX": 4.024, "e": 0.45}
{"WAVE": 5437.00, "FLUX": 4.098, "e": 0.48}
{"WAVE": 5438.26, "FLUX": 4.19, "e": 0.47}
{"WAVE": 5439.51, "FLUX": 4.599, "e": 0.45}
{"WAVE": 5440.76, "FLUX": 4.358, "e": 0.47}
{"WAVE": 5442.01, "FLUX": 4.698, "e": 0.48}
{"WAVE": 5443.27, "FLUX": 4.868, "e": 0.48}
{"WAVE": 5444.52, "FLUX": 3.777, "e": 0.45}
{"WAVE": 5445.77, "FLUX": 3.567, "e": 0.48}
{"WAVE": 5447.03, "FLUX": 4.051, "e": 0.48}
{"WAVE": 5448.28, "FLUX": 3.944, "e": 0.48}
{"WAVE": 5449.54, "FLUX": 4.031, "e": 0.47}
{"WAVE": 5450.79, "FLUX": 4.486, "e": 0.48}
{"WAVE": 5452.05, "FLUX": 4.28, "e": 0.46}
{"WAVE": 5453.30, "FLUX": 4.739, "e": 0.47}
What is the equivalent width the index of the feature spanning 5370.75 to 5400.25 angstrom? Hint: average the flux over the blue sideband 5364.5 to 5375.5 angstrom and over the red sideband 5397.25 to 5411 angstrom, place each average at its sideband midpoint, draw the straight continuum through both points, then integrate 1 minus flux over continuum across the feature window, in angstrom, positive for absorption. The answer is -1.9 angstrom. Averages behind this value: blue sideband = 4.09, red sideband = 4.05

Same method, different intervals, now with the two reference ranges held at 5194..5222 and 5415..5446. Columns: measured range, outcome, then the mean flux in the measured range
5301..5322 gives -2.62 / 4.59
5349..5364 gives -0.80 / 4.41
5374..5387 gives -0.76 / 4.49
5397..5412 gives 0.82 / 4.07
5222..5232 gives 0.48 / 3.69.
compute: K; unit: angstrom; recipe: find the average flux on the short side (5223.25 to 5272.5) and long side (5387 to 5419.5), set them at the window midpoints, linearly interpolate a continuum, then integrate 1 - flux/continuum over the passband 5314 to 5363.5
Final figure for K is -2.4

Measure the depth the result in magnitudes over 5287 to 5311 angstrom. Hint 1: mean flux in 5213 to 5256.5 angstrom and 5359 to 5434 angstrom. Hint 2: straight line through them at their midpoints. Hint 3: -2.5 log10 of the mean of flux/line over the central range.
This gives -0.08 mag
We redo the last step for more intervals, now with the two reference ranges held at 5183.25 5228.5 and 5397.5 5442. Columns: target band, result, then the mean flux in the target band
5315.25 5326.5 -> -0.10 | 4.42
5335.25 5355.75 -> -0.06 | 4.34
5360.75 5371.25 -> 0.04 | 4.02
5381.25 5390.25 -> -0.04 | 4.37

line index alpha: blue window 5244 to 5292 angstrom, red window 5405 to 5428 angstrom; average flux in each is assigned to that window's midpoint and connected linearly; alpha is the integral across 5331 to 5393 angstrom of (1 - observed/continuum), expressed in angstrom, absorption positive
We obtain -1.0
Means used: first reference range 3.98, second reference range 4.41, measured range 4.32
